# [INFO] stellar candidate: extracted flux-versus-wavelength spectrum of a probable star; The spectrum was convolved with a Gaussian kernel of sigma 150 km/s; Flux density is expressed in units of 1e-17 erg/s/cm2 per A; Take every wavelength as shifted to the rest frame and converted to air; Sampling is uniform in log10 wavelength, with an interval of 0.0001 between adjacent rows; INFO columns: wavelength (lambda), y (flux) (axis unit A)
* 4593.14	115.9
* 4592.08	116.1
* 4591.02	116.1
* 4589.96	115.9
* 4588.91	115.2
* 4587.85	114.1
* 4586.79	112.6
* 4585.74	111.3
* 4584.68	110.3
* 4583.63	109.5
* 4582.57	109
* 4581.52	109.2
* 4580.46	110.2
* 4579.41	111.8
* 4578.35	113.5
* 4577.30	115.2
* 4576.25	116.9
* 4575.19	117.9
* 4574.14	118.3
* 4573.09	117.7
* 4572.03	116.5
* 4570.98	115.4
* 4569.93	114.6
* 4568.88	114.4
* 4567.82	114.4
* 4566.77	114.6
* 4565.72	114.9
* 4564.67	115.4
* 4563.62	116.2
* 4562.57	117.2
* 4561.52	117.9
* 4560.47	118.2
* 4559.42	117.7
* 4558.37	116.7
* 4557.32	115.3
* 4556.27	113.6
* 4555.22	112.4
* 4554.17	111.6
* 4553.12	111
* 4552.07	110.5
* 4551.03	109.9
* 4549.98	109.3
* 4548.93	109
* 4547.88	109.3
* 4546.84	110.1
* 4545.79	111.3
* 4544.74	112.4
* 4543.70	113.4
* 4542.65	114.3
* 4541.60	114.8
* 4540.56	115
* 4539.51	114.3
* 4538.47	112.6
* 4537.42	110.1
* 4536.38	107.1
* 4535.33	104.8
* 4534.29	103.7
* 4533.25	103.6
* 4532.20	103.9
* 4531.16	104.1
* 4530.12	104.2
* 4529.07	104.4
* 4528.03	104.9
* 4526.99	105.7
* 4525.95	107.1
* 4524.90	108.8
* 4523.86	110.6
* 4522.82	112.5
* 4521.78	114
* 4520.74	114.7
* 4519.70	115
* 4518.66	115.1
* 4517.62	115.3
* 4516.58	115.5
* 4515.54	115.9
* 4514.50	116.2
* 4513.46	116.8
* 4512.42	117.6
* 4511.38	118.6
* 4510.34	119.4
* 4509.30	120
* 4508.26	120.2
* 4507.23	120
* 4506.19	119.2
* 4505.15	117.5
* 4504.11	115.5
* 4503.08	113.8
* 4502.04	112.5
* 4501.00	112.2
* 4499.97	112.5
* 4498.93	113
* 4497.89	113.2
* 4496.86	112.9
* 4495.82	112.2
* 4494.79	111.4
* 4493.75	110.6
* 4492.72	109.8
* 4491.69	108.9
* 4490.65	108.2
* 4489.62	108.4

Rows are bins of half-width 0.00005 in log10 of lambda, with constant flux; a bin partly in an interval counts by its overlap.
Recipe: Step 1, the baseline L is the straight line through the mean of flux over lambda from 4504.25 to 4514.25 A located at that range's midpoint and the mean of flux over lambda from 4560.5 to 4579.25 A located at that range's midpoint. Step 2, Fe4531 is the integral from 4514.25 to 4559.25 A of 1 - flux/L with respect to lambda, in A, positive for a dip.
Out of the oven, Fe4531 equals 2.5 A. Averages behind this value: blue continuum 119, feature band 111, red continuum 116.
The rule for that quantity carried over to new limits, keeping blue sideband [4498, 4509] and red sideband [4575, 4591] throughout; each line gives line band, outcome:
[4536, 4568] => 0.2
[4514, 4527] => 0.2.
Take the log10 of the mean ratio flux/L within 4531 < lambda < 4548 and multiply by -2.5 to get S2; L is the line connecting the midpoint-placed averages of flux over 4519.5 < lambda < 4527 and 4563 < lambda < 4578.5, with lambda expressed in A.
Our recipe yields 0.03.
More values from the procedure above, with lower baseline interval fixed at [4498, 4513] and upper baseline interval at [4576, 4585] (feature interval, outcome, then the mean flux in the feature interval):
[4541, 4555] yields 0.02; 111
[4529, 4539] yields 0.09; 106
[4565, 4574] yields -0.03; 115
